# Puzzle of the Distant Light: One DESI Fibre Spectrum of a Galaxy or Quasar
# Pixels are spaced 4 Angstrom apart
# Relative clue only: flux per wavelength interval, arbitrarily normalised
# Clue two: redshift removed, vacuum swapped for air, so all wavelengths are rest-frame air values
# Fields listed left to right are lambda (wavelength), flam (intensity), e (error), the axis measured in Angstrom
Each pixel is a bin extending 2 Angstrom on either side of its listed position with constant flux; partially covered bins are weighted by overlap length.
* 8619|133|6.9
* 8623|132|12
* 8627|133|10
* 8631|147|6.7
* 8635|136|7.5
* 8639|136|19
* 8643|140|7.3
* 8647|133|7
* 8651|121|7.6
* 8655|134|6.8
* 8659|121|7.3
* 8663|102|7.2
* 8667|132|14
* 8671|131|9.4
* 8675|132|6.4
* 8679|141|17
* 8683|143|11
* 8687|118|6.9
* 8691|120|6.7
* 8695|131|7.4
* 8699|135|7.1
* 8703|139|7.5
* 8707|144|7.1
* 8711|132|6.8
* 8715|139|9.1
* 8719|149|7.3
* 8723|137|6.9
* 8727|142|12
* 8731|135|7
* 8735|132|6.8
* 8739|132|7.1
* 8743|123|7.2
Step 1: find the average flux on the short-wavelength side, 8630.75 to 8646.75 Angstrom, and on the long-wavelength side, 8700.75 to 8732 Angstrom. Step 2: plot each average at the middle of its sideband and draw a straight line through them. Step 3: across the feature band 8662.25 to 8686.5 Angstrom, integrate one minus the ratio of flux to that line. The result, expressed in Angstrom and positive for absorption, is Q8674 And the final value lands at 1.41 Angstrom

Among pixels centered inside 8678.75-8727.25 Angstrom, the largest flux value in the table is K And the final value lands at 149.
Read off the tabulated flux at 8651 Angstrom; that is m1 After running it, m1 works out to 121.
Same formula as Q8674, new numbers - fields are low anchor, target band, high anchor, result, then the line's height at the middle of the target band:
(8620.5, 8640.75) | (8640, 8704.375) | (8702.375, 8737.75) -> 3.8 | 138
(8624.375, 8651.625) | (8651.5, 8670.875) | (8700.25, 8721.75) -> 2.0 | 137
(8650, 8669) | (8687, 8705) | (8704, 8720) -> 0.7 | 135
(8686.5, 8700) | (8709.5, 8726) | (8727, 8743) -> -1.2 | 130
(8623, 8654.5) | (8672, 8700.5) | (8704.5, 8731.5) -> 1.4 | 138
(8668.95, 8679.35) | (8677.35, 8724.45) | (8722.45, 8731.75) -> 0.2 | 136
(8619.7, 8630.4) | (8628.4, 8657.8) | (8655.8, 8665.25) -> -2.4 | 125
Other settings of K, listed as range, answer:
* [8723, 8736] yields 142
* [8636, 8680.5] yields 141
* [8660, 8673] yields 132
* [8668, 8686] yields 143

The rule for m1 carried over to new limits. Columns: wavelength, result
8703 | 139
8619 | 133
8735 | 132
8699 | 135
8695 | 131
